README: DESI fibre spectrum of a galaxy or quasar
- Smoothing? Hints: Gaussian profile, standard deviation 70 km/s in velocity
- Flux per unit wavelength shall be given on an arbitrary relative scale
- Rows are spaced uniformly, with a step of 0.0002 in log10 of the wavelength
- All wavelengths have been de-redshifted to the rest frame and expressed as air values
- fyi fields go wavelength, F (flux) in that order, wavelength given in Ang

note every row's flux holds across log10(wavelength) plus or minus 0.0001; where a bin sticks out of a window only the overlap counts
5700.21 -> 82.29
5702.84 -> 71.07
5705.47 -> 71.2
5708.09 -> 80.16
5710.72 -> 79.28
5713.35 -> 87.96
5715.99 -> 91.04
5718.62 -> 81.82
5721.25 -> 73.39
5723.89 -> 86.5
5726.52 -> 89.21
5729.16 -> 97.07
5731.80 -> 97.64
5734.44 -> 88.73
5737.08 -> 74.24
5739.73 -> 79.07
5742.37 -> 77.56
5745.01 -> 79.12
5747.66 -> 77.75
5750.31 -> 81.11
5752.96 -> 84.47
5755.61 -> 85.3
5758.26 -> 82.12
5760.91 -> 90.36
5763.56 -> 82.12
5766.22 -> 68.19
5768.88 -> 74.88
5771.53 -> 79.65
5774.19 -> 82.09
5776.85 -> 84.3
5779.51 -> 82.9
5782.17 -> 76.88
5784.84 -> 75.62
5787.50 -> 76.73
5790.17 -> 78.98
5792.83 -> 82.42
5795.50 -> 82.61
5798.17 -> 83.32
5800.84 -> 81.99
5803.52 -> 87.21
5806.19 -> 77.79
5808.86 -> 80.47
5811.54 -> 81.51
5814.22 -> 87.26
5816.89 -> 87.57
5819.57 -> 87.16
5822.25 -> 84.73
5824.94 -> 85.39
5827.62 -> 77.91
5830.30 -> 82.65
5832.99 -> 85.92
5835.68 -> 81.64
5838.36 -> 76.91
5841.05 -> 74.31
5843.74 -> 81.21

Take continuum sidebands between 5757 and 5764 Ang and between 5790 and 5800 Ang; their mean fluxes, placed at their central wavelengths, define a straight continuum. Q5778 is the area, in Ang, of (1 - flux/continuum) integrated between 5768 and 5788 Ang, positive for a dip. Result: 1.1 Ang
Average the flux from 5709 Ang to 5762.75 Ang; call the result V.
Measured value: 84.1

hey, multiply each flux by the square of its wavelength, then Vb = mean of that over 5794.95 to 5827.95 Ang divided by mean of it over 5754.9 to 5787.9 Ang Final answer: 1.06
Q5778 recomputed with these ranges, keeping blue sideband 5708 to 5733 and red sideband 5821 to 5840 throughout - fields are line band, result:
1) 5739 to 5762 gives 0.9 Ang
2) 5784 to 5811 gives 0.8 Ang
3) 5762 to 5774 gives 1.1 Ang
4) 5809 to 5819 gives -0.3 Ang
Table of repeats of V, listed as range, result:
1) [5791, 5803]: 82.7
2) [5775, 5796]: 80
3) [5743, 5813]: 80.7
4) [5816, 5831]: 84.2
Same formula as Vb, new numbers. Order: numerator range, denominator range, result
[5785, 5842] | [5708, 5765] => 1.00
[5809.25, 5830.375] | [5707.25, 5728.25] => 1.04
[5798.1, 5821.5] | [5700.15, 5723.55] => 1.09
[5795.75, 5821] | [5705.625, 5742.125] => 1.02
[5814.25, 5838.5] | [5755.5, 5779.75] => 1.06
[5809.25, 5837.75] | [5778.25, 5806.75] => 1.05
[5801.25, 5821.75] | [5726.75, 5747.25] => 1.02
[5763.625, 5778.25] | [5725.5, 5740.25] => 0.90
